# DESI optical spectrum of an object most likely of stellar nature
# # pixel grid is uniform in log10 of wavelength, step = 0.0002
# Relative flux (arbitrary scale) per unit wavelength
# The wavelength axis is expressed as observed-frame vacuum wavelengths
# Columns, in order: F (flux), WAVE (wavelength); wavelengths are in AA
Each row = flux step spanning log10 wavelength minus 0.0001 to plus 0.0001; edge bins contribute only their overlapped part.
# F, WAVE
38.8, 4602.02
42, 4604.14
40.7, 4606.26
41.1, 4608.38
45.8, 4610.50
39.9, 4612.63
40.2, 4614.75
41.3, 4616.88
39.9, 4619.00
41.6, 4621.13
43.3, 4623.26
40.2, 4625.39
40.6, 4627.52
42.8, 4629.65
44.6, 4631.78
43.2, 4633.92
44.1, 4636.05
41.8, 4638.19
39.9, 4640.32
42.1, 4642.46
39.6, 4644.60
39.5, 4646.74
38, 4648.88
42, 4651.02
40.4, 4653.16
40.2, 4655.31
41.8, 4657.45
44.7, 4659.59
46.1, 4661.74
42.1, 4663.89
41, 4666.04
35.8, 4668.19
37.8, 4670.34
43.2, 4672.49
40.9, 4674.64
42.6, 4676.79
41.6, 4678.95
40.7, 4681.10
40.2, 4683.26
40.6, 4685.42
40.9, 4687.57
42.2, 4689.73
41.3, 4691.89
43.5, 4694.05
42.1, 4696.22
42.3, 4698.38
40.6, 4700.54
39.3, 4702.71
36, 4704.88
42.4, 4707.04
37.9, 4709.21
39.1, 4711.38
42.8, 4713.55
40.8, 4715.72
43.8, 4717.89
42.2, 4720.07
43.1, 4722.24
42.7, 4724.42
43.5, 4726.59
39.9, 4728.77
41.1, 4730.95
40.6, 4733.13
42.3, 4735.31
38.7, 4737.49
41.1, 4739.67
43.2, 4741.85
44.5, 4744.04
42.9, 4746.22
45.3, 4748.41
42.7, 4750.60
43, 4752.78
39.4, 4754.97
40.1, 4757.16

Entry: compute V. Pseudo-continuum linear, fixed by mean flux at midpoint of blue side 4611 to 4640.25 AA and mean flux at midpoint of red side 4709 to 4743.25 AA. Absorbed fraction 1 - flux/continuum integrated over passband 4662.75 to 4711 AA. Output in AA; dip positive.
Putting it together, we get 1.1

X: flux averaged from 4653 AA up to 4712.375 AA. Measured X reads 41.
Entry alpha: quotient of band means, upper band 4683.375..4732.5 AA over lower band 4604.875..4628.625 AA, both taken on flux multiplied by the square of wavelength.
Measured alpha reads 1.0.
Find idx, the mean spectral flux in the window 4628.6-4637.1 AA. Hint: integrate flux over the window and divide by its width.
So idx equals 43.7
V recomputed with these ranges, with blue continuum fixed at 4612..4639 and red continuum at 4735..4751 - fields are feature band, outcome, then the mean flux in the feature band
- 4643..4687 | 1.2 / 41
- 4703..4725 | 0.7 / 41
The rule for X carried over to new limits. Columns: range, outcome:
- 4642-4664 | 41.5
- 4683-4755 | 41.6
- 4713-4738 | 41.8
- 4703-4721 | 40.5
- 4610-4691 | 41.4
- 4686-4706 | 40.9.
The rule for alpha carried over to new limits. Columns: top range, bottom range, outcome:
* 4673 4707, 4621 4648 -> 1.01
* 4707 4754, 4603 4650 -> 1.06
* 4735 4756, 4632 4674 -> 1.07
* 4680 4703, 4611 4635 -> 1.02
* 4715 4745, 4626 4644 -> 1.03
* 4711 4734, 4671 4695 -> 1.02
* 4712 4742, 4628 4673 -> 1.04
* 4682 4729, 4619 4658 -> 1.03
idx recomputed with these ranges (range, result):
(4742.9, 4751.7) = 43.9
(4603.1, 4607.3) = 41.4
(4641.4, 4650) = 39.8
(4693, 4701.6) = 42.1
